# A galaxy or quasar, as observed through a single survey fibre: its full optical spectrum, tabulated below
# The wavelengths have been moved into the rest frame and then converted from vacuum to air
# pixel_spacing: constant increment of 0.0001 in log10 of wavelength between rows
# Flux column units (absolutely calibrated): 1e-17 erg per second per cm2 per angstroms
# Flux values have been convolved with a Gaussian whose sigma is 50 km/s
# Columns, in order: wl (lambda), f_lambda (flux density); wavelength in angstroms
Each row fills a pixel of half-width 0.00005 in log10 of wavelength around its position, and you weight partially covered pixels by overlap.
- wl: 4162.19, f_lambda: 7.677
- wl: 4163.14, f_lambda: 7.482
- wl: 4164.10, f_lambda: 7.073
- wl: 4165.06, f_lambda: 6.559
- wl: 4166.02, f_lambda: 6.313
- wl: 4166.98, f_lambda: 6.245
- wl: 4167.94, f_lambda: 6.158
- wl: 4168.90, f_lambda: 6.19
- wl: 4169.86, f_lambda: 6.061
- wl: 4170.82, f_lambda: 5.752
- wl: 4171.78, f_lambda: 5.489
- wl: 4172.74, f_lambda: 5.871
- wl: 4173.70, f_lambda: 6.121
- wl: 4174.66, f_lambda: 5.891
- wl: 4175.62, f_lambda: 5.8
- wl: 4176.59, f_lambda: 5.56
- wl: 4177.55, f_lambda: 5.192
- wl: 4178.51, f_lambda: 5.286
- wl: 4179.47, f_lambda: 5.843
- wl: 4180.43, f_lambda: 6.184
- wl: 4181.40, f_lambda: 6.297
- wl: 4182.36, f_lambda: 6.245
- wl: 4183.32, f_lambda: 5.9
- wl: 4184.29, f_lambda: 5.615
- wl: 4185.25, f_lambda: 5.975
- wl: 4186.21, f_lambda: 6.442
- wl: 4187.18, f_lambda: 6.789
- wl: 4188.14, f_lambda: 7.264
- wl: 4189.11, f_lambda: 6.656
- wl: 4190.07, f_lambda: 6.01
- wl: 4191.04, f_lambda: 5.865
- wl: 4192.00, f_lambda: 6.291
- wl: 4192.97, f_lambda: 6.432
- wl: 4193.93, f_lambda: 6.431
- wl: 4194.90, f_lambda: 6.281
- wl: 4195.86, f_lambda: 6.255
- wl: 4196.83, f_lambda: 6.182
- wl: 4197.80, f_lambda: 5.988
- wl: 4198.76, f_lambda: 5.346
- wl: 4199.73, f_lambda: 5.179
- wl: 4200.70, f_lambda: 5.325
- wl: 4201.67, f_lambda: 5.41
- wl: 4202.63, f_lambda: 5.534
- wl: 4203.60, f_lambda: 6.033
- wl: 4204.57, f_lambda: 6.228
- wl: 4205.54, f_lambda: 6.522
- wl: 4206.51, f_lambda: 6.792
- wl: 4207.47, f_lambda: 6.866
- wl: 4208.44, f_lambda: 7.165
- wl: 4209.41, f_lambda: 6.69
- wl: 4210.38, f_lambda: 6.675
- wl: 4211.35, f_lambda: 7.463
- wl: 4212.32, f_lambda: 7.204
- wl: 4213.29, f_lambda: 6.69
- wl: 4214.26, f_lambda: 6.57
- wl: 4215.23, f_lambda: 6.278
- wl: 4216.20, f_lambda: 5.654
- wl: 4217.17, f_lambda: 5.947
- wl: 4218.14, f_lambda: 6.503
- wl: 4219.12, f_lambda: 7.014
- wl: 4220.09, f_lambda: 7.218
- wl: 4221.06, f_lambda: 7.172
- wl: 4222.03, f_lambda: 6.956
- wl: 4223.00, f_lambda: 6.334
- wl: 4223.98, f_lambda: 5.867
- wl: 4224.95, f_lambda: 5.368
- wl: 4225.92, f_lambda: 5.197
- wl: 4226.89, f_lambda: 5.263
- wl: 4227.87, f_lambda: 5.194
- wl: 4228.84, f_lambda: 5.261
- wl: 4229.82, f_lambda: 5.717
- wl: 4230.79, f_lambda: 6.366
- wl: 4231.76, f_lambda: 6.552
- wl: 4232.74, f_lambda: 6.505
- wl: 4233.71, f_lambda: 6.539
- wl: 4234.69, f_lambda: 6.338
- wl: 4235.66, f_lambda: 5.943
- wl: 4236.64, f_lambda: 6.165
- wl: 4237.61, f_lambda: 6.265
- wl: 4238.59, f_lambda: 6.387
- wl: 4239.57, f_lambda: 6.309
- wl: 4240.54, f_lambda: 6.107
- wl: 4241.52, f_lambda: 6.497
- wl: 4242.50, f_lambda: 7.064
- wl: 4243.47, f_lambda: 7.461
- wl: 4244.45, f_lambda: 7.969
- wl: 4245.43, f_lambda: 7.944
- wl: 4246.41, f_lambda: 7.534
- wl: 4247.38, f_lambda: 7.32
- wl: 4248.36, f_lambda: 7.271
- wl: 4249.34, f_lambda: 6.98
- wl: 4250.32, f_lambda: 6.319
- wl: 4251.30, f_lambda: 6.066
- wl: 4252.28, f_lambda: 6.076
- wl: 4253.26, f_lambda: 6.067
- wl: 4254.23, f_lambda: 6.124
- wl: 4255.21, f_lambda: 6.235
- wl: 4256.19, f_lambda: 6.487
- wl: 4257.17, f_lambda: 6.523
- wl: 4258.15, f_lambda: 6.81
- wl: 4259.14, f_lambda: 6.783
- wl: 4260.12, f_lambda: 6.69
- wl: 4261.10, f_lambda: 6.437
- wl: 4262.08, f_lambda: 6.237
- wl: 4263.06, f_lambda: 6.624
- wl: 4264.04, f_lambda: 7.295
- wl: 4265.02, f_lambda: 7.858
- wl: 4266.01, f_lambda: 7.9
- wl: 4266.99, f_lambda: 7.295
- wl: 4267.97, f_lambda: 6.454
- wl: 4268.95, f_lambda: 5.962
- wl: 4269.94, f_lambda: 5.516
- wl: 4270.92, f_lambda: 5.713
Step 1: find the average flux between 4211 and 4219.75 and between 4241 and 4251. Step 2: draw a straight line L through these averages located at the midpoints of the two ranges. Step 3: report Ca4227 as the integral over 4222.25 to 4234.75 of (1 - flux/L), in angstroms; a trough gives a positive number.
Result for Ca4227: 1.8 angstroms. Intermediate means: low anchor 6.59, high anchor 7.21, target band 5.89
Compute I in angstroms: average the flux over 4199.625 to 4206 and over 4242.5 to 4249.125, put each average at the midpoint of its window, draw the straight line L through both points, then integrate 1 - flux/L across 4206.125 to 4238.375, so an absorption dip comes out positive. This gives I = 0.8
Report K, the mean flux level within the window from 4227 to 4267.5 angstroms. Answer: 6.61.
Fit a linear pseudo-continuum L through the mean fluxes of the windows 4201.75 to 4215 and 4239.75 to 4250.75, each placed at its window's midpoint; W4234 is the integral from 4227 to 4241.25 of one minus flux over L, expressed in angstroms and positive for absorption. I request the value 1.8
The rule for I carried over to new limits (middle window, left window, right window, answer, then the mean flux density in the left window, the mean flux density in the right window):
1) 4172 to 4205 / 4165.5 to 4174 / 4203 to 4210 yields 1.7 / 6.02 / 6.6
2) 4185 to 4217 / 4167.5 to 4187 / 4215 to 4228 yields -1.4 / 5.91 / 6.16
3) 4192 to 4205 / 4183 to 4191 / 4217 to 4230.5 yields 0.7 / 6.31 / 6.08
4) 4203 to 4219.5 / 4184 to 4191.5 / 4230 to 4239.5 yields -0.7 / 6.35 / 6.32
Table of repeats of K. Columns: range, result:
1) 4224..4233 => 5.7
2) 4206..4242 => 6.35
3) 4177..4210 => 6.13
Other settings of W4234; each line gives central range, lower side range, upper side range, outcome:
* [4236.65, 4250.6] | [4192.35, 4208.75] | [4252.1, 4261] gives -1.3 angstroms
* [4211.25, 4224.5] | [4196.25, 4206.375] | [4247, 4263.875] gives -1.3 angstroms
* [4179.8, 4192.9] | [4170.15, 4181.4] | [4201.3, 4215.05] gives -0.5 angstroms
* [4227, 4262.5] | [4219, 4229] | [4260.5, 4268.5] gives 0.3 angstroms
